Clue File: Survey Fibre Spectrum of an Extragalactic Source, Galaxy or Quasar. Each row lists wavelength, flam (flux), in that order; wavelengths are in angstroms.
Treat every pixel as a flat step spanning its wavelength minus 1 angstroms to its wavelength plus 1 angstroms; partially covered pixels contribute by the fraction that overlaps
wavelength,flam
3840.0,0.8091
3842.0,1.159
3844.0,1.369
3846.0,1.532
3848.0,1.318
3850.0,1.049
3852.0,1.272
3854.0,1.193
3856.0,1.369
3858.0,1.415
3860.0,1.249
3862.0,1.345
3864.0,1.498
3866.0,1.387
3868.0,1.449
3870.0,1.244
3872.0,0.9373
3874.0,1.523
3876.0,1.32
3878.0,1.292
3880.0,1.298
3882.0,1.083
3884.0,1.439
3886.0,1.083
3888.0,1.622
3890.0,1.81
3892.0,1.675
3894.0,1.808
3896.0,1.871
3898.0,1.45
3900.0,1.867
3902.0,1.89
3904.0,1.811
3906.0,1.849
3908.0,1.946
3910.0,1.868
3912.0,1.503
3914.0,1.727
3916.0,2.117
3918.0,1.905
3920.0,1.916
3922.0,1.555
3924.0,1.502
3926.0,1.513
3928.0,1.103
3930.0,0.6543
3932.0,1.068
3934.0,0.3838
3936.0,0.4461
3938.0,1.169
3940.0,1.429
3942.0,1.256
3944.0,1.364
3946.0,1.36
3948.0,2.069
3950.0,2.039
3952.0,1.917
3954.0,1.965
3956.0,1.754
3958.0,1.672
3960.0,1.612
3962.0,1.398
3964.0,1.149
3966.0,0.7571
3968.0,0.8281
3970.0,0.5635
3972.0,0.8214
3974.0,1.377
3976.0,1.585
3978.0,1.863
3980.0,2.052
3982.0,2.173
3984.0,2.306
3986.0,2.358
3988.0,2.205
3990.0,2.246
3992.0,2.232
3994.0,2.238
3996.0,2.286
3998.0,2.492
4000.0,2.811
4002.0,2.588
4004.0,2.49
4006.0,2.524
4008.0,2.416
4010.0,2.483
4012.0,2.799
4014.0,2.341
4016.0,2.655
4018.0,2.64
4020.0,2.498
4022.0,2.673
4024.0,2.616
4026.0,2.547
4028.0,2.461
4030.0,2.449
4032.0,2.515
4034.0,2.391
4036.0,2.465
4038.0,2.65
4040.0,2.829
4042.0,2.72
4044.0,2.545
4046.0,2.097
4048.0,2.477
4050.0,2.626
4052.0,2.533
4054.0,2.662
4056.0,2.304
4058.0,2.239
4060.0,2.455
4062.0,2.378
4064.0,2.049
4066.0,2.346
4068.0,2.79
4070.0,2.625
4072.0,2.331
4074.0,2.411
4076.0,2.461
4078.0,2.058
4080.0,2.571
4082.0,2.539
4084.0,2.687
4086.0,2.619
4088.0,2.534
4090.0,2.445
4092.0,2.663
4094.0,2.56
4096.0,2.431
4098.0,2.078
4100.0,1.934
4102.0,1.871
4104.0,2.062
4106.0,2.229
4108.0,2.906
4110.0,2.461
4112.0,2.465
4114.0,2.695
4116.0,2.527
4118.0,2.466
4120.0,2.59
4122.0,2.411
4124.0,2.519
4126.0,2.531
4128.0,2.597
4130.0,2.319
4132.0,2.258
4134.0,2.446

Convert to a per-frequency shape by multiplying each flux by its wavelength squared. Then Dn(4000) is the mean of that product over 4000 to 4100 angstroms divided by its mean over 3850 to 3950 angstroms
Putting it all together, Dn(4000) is 1.85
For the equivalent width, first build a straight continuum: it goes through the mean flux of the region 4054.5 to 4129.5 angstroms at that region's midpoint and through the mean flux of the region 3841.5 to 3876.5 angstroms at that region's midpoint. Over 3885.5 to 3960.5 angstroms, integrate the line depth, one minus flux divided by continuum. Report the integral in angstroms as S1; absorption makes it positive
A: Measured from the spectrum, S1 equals 1.8 angstroms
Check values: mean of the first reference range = 1.31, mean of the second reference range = 2.43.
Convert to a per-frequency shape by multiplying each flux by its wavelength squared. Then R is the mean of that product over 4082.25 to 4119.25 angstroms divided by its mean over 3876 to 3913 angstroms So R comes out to 1.67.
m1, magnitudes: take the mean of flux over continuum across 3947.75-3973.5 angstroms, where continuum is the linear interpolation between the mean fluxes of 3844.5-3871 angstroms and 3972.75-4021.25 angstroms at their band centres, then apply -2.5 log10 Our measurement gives 0.40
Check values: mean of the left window 1.33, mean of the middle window 1.41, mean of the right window 2.31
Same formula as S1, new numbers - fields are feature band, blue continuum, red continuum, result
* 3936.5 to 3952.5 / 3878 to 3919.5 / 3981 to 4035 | 3.8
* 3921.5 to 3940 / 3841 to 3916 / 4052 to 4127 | 7.1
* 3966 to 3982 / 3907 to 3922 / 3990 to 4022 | 6.7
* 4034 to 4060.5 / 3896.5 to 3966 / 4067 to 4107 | -4.1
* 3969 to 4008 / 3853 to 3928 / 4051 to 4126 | -1.6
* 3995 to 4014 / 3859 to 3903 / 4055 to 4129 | -4.7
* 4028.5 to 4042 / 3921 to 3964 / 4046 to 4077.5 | -2.2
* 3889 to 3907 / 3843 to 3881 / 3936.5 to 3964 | -4.5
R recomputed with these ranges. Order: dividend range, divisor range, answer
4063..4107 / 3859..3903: 1.80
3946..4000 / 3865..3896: 1.32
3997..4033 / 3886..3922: 1.52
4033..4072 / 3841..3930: 1.80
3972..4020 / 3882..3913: 1.43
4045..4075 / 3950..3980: 1.79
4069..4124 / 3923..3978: 2.01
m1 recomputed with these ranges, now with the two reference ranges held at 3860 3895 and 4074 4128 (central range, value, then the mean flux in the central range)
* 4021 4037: -0.19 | 2.51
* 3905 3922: -0.17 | 1.84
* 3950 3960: -0.04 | 1.83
